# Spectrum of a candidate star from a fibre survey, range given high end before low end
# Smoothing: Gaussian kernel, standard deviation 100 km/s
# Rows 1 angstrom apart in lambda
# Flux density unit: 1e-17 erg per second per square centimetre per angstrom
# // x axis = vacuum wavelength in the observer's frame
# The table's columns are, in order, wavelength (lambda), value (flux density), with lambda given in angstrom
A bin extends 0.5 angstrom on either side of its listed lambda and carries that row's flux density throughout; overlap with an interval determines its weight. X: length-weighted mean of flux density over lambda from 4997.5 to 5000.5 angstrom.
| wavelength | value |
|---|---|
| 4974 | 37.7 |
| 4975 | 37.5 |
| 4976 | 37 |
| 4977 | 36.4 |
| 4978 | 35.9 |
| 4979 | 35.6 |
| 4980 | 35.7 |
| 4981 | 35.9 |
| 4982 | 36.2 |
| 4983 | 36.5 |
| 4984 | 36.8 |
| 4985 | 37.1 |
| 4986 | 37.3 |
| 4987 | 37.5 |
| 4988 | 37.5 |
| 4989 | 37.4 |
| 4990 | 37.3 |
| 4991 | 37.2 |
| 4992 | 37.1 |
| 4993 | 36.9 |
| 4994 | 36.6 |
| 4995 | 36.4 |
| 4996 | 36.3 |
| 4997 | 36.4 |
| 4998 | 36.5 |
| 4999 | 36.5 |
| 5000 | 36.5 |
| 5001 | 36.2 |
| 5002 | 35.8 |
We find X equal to 36.5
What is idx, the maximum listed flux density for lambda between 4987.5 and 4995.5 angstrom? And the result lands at 37.5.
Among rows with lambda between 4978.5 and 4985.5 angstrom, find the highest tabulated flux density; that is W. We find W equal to 37.1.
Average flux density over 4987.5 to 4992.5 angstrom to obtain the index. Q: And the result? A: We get 37.3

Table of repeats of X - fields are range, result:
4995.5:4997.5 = 36.3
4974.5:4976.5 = 37.2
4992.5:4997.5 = 36.5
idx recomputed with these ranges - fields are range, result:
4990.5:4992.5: 37.2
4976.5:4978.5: 36.4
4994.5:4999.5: 36.5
